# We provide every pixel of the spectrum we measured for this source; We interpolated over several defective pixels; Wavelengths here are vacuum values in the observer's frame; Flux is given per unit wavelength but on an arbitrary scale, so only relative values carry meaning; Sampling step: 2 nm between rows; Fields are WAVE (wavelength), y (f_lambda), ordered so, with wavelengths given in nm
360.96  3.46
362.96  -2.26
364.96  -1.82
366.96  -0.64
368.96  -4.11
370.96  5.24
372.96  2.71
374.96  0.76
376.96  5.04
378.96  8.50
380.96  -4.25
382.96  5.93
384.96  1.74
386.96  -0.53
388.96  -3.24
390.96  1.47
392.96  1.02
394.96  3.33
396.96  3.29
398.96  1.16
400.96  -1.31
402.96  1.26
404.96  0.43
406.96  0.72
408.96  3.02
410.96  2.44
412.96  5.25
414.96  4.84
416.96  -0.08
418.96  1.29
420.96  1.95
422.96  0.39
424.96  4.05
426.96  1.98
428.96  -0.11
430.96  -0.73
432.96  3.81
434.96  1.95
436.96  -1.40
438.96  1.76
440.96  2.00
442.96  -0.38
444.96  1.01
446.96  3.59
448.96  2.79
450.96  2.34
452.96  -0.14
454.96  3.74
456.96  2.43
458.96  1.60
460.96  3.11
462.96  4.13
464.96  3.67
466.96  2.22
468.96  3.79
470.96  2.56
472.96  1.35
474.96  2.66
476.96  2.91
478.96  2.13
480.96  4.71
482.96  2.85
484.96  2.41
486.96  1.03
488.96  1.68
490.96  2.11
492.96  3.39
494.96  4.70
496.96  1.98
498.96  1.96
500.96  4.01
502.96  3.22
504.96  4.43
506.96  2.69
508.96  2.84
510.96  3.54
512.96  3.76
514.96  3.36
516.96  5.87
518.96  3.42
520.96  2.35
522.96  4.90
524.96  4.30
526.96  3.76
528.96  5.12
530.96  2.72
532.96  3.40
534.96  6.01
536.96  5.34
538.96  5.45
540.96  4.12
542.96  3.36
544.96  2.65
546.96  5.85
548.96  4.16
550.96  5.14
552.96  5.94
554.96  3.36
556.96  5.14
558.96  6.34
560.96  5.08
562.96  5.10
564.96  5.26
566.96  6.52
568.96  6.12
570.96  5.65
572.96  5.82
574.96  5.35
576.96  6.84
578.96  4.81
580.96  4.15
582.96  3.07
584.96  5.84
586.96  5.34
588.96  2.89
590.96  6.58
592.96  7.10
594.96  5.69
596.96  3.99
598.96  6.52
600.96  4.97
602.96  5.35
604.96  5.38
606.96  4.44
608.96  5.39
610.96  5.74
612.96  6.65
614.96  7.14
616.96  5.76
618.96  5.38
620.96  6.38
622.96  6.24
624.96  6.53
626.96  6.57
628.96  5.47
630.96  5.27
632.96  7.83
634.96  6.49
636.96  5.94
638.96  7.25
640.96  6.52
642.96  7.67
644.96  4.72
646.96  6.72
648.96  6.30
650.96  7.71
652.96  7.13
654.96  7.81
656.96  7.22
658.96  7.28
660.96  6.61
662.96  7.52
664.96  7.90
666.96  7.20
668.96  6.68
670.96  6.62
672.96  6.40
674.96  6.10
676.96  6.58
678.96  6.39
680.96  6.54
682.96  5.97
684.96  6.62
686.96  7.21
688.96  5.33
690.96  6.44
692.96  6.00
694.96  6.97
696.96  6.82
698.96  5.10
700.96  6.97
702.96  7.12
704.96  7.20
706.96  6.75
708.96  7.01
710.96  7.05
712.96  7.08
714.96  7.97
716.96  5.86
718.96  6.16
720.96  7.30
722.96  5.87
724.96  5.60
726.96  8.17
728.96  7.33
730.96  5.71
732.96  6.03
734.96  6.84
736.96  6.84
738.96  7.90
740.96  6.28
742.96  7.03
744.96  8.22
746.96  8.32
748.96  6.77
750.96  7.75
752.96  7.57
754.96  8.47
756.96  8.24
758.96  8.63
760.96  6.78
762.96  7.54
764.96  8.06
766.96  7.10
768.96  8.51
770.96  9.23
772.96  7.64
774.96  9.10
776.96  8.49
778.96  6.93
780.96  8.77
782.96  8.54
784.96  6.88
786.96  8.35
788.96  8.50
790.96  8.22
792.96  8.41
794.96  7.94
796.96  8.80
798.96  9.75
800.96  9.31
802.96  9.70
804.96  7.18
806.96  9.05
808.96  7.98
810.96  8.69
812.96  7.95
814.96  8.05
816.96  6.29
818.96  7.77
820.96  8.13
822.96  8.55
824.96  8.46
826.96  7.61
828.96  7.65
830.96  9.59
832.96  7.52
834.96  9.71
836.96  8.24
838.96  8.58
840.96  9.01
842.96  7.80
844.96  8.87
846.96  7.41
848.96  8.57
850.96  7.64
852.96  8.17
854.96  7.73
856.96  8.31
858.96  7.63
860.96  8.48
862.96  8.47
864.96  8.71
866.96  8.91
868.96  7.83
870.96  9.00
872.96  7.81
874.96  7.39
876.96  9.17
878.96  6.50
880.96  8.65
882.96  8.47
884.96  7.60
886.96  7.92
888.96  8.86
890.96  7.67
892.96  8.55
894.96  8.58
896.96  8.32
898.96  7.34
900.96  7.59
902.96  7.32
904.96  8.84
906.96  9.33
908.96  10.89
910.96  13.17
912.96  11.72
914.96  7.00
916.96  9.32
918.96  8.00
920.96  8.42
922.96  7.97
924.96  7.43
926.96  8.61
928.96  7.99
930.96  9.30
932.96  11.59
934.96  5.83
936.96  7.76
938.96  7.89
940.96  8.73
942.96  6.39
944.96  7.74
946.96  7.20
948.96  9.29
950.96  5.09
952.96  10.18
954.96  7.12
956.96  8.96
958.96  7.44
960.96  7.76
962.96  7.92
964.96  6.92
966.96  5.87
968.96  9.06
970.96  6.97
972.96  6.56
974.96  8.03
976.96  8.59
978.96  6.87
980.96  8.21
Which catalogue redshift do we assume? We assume 0.386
